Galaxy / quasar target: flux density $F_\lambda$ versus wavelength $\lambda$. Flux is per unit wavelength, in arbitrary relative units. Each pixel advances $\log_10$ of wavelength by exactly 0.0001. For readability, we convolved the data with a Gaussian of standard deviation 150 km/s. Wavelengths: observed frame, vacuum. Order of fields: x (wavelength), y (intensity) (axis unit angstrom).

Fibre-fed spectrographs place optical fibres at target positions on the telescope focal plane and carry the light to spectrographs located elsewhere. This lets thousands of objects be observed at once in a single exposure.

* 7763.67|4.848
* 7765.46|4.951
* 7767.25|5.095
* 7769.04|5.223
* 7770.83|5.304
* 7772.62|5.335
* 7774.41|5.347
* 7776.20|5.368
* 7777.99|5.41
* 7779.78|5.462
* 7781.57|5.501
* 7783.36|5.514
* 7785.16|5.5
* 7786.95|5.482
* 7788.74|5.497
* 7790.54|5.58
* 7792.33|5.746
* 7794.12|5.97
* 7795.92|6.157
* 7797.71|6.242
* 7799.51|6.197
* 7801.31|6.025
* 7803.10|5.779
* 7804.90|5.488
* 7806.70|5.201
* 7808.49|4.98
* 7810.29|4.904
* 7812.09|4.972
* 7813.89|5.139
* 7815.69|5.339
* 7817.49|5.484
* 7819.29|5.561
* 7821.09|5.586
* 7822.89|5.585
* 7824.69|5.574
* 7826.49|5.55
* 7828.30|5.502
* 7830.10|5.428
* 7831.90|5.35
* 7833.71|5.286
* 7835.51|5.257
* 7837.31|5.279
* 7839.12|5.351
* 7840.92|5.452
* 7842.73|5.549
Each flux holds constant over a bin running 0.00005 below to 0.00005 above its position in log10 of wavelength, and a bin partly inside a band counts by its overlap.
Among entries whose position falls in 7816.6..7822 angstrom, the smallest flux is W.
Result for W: 5.484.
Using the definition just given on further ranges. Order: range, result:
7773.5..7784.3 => 5.347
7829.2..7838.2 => 5.257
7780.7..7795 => 5.482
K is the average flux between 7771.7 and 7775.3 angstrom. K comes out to 5.34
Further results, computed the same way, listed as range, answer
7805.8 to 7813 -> 5.02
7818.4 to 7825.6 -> 5.58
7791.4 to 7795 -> 5.87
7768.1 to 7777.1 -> 5.31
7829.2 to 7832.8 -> 5.4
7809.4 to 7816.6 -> 5.09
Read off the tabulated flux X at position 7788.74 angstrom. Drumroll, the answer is 5.497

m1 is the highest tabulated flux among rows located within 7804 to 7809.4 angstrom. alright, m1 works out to 5.488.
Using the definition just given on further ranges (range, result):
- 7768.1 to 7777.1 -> 5.368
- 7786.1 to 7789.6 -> 5.497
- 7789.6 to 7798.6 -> 6.242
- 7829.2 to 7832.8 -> 5.428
